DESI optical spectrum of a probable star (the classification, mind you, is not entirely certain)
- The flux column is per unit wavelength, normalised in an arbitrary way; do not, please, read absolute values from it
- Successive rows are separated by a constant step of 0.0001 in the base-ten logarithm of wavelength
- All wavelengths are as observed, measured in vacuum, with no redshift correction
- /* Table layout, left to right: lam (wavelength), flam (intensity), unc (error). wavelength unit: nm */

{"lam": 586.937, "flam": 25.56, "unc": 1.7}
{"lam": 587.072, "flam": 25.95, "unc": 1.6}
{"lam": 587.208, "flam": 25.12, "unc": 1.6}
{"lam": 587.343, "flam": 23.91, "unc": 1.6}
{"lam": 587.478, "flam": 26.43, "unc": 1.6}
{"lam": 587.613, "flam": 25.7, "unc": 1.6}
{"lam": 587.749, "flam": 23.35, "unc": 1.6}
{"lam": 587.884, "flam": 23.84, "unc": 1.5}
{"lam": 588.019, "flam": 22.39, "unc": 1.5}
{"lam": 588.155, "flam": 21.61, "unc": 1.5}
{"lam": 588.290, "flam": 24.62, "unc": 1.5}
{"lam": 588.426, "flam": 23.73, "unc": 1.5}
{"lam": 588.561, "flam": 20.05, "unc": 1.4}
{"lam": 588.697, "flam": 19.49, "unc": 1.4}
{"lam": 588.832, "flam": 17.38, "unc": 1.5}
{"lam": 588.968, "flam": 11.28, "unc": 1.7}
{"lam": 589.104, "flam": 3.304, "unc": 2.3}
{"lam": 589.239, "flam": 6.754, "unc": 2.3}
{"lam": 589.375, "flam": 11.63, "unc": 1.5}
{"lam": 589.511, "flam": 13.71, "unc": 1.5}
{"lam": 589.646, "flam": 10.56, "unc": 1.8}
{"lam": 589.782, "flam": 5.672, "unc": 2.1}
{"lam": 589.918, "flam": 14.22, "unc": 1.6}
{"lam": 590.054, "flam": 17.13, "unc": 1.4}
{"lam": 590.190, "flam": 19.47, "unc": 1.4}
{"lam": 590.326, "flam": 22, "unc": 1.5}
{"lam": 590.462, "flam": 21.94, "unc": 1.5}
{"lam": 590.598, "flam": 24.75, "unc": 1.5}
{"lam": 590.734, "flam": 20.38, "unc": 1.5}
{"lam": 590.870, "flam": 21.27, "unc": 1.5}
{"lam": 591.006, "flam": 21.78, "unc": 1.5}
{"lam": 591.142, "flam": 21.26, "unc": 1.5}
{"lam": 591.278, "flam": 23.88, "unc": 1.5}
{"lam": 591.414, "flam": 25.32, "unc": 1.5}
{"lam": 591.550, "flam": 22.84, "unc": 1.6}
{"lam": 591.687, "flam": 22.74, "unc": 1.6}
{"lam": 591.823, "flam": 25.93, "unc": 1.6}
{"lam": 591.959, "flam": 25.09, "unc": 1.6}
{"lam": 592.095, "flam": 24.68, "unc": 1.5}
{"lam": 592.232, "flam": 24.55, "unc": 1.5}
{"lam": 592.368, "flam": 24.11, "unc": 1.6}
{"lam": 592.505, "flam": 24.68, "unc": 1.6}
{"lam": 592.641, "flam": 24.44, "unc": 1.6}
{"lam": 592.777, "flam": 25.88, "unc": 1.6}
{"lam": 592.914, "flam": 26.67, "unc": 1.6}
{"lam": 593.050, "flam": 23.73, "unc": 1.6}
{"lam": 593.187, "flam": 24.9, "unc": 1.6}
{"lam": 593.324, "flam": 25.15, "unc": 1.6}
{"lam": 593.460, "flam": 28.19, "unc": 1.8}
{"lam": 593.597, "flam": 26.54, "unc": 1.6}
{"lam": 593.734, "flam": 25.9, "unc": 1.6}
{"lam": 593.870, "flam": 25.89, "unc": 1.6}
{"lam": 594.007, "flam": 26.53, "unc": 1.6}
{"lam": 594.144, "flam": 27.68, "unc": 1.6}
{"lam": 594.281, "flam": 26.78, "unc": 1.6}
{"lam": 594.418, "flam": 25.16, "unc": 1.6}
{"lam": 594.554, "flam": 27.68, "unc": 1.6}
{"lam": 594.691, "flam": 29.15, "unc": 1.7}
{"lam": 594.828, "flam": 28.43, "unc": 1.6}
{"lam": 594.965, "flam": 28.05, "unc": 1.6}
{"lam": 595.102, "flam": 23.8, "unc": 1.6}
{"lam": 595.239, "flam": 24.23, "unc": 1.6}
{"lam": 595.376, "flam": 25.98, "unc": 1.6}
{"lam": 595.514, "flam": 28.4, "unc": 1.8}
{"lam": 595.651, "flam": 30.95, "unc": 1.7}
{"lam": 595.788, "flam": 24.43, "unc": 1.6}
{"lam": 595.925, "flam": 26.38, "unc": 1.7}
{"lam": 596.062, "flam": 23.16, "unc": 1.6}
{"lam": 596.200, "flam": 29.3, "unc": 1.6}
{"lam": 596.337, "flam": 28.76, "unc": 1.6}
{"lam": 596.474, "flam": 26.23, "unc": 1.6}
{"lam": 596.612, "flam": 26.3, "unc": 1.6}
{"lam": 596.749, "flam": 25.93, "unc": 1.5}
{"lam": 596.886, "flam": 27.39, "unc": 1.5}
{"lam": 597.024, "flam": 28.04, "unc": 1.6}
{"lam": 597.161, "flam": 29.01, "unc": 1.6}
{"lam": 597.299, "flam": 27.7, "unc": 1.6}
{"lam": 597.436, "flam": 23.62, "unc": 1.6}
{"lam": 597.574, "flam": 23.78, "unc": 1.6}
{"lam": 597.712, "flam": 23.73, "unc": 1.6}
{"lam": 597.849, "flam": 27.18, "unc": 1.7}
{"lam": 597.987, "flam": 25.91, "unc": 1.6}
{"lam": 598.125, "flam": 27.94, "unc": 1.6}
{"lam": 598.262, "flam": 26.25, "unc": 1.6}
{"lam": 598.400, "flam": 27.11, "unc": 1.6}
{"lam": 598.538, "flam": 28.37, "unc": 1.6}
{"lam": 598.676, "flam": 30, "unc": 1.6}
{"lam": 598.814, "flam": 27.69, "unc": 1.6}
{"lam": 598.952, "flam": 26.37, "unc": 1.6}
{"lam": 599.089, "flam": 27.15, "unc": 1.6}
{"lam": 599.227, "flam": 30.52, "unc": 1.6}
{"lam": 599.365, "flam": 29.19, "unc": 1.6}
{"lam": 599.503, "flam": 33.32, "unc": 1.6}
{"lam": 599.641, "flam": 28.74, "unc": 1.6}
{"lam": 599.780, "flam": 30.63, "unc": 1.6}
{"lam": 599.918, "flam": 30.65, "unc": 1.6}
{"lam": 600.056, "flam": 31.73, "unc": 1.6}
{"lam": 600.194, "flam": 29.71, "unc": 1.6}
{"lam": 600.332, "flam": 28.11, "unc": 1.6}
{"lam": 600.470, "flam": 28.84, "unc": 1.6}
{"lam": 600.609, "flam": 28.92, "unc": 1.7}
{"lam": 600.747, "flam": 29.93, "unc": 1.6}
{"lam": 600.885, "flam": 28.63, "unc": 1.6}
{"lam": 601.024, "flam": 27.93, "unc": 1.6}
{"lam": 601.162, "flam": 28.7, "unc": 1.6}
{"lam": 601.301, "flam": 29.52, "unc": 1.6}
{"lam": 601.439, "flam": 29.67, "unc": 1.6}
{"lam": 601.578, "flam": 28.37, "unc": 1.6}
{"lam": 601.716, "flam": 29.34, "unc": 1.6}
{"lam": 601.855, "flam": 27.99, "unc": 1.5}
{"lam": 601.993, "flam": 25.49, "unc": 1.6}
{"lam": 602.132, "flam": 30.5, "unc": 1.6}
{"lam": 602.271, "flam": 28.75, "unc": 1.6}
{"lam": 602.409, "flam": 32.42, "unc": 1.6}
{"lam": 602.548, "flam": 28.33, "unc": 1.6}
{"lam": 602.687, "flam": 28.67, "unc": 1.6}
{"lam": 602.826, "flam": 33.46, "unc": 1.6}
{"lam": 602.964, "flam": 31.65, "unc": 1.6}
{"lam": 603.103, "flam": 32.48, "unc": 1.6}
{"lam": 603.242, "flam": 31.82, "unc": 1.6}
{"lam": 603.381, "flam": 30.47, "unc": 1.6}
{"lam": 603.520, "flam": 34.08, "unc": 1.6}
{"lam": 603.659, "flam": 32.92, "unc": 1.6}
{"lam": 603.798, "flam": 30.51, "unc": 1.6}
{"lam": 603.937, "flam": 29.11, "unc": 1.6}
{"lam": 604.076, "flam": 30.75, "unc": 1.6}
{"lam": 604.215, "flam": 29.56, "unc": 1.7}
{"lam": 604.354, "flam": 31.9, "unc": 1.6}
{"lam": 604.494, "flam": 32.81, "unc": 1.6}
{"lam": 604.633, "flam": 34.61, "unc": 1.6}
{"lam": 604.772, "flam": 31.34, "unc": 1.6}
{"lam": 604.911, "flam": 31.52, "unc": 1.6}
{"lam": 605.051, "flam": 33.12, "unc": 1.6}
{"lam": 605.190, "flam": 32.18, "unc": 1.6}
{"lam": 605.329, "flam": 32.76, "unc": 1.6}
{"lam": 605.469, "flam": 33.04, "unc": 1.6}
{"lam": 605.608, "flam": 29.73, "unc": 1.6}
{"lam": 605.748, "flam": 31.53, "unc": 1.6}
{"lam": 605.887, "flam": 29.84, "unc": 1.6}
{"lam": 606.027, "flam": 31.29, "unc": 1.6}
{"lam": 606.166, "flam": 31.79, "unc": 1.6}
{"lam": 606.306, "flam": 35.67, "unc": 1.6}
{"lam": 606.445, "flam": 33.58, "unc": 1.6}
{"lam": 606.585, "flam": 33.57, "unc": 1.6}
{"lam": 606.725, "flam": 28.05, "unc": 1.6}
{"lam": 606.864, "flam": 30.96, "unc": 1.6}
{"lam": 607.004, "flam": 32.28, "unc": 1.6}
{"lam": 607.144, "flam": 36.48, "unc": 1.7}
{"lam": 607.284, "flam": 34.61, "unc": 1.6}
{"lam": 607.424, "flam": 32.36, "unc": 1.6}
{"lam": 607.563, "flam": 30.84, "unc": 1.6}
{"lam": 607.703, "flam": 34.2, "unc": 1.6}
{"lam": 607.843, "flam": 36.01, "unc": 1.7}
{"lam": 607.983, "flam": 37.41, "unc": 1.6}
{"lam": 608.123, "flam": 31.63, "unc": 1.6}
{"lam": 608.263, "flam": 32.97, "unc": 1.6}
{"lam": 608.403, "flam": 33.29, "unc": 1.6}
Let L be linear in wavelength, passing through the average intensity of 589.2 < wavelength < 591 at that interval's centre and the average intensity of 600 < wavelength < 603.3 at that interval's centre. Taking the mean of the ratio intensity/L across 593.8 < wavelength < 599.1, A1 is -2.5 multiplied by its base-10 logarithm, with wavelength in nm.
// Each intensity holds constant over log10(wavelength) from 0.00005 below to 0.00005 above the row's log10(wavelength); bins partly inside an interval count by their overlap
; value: -0.14 mag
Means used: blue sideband 16.5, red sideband 29.6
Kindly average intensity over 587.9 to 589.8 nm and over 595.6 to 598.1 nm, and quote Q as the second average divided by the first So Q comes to 1.70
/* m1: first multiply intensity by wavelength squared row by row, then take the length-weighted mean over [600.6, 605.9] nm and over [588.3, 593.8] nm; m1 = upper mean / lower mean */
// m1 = 1.5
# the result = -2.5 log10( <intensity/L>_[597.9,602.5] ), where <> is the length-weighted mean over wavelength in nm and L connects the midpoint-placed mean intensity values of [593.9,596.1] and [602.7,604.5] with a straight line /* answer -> 0.03 mag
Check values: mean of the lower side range 26.7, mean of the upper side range 31.5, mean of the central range 28.9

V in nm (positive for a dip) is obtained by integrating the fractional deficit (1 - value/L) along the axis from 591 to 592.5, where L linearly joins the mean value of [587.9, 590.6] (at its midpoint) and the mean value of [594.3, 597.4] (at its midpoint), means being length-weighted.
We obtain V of -0.25 nm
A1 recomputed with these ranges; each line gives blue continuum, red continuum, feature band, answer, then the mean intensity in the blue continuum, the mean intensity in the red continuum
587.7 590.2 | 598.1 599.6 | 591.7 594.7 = -0.20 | 16.2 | 28.6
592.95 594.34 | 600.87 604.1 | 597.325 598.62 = 0.08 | 26.1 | 30.1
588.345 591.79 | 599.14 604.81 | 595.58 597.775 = -0.08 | 17.8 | 30.3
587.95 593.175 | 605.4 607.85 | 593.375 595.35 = -0.16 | 20.1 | 32.5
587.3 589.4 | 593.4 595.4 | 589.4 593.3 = 0.08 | 19.2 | 26.7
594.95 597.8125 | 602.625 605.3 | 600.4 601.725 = 0.03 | 26.4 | 31.8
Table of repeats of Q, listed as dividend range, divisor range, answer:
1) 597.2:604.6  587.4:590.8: 1.62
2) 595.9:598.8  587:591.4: 1.39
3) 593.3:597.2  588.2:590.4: 1.78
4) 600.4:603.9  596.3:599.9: 1.09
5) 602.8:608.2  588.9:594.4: 1.52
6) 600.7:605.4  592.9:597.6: 1.15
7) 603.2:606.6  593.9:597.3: 1.18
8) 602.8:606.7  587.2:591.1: 1.71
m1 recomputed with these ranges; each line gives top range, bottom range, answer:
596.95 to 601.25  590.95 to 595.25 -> 1.13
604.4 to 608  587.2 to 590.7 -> 1.89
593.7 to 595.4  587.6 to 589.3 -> 1.46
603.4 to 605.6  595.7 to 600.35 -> 1.18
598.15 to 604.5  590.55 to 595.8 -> 1.20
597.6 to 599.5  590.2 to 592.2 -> 1.23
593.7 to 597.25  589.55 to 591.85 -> 1.38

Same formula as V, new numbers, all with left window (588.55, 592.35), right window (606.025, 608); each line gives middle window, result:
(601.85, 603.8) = -0.08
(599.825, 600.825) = -0.09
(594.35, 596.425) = -0.36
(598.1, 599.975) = -0.19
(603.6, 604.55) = -0.01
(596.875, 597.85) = -0.06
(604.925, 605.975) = 0.00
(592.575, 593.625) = -0.24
